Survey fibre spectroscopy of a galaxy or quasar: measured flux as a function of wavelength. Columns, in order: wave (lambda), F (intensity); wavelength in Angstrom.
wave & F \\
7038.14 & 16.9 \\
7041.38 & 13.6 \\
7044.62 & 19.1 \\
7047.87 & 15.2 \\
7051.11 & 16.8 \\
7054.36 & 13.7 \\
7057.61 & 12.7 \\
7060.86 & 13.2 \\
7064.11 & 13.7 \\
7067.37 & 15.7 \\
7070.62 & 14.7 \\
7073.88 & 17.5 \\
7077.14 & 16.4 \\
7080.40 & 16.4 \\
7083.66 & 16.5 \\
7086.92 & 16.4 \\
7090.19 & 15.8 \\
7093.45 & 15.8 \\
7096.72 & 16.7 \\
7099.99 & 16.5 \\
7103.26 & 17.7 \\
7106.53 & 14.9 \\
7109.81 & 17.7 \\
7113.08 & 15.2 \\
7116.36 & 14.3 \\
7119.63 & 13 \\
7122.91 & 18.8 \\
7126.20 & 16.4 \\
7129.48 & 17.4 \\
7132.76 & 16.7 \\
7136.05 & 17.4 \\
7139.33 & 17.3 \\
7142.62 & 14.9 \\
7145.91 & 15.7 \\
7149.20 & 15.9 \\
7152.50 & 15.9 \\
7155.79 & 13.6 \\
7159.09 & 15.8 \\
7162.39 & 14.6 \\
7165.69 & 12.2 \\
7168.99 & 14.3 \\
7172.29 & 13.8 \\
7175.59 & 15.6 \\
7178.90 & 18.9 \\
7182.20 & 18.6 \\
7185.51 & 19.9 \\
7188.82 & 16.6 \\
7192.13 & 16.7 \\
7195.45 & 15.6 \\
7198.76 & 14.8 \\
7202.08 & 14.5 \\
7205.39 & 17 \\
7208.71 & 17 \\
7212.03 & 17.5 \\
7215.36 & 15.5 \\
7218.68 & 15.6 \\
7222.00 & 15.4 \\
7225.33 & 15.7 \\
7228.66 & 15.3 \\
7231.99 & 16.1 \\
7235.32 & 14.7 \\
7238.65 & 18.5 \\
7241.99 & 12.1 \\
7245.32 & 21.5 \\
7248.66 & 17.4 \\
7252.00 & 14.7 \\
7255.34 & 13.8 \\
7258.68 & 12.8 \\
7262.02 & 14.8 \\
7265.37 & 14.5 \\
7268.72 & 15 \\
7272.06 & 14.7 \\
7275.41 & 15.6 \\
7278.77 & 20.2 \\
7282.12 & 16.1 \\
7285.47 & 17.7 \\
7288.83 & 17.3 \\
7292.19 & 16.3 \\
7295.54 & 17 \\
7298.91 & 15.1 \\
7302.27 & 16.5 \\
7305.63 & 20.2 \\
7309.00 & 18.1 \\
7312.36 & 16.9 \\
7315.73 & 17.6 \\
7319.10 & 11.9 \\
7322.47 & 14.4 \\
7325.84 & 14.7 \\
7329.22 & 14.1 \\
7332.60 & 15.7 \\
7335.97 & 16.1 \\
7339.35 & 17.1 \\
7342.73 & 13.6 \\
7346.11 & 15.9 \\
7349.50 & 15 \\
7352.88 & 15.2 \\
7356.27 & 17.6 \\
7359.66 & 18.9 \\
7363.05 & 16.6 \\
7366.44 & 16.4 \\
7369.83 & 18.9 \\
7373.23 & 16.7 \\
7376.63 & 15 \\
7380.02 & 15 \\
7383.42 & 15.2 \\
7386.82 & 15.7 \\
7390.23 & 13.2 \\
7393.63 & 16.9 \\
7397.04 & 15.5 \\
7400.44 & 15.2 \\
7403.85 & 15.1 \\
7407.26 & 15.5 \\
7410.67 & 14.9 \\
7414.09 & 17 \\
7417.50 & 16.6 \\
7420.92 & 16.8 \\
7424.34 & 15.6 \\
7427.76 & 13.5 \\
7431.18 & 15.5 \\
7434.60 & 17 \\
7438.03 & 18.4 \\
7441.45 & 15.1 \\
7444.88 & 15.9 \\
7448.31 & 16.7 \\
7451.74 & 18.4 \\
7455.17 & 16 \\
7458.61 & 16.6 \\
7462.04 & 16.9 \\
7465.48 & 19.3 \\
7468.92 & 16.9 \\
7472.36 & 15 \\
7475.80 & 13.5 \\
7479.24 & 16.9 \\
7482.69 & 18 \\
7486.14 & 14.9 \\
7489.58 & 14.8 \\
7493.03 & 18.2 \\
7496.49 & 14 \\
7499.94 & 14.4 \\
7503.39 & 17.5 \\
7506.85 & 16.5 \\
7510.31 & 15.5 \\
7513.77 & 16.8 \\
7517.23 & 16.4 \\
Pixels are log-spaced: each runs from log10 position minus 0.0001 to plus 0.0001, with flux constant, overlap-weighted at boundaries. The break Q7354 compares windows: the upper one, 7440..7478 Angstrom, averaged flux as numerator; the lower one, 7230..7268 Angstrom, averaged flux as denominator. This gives 1.06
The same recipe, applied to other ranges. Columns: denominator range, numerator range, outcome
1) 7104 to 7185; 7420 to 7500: 1.02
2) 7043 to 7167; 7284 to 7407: 1.02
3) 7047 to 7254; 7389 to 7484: 1.01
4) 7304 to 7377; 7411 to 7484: 1.01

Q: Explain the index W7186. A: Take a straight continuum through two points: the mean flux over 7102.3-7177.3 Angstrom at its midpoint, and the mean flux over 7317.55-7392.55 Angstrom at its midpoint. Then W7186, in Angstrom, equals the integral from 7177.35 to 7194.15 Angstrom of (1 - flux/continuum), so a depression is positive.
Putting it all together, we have -2.7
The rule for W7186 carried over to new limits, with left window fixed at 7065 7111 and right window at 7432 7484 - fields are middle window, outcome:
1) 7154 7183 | 2.1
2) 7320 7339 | 1.7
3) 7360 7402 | 1.6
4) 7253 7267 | 2.1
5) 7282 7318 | -1.4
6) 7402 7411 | 0.8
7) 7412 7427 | 0.3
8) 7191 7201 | 0.5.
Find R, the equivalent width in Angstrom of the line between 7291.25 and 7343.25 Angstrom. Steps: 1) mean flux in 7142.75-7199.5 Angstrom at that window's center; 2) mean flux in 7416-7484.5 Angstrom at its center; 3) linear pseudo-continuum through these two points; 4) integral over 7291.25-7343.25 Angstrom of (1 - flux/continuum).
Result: 0.4 Angstrom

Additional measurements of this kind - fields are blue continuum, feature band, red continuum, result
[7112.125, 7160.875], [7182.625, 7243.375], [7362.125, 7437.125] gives -0.9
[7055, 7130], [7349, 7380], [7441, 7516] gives -1.1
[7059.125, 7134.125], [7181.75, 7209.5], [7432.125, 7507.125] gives -1.0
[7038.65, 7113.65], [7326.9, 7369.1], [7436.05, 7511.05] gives 0.3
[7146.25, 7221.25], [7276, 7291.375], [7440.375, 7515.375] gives -1.5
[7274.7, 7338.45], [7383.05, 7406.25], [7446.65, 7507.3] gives 1.6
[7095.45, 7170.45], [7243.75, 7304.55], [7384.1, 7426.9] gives -2.0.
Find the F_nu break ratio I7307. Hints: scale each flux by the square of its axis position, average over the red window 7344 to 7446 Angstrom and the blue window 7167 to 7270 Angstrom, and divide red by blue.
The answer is 1.1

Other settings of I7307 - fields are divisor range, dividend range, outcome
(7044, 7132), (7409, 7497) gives 1.14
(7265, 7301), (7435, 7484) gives 1.07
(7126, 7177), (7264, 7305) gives 1.11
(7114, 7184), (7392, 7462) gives 1.10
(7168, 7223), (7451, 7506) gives 1.08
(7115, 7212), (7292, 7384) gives 1.06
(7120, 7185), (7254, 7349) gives 1.03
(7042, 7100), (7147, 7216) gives 1.05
